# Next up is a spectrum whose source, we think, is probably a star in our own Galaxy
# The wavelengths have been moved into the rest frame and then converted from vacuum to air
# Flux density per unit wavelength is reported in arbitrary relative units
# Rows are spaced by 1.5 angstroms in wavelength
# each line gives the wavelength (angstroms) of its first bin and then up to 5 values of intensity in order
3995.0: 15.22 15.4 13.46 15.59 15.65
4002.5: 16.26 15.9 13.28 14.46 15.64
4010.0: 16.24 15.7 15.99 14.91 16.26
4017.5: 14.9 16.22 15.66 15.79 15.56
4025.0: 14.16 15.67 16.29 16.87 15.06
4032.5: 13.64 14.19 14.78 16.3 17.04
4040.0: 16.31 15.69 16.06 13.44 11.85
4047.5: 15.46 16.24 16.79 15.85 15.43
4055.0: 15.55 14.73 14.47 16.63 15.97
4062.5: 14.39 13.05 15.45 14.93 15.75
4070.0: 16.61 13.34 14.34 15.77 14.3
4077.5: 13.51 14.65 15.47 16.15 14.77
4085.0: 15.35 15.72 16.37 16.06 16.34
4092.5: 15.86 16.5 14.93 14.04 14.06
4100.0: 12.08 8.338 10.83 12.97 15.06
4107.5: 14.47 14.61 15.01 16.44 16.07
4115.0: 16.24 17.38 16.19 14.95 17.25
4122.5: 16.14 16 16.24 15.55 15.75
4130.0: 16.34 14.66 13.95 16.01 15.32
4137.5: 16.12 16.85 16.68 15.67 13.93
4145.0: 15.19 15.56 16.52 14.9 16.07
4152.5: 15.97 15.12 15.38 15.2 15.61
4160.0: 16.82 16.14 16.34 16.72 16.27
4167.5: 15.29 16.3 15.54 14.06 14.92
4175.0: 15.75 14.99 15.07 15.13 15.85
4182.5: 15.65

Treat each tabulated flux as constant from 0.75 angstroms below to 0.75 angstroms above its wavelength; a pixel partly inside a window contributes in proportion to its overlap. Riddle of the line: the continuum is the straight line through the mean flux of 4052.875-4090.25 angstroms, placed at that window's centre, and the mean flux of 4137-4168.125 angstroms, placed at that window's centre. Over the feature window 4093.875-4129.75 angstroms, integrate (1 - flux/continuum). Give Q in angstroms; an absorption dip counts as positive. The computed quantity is 1.44 angstroms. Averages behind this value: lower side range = 15.1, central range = 14.9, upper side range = 15.8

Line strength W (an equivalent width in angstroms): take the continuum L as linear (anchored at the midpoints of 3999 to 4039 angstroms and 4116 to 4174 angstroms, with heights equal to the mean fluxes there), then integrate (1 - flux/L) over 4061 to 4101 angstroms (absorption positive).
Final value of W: 1.7 angstroms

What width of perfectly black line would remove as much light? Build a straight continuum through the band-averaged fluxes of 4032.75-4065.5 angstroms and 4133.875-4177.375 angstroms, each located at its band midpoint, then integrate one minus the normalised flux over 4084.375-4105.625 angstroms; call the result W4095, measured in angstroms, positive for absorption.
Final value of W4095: 1.6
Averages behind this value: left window 15.2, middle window 14.3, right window 15.7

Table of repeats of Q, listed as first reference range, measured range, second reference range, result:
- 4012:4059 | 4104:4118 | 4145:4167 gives 0.22 angstroms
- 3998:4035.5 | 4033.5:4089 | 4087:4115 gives -1.15 angstroms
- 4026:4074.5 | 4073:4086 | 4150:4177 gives 0.34 angstroms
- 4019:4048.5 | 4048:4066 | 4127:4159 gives -0.04 angstroms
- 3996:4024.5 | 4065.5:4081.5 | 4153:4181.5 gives 0.59 angstroms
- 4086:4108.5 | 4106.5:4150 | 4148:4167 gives -1.87 angstroms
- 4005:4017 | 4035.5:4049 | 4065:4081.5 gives -0.14 angstroms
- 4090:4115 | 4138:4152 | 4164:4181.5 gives -0.66 angstroms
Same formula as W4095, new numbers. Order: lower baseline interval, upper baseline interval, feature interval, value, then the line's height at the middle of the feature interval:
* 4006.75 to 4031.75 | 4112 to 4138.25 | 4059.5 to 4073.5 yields 0.69 angstroms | 15.8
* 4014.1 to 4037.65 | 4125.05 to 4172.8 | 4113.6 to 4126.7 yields -0.54 angstroms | 15.6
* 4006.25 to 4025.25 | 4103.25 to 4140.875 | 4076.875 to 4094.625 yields 0.02 angstroms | 15.6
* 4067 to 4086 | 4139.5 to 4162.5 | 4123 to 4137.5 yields -0.08 angstroms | 15.5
